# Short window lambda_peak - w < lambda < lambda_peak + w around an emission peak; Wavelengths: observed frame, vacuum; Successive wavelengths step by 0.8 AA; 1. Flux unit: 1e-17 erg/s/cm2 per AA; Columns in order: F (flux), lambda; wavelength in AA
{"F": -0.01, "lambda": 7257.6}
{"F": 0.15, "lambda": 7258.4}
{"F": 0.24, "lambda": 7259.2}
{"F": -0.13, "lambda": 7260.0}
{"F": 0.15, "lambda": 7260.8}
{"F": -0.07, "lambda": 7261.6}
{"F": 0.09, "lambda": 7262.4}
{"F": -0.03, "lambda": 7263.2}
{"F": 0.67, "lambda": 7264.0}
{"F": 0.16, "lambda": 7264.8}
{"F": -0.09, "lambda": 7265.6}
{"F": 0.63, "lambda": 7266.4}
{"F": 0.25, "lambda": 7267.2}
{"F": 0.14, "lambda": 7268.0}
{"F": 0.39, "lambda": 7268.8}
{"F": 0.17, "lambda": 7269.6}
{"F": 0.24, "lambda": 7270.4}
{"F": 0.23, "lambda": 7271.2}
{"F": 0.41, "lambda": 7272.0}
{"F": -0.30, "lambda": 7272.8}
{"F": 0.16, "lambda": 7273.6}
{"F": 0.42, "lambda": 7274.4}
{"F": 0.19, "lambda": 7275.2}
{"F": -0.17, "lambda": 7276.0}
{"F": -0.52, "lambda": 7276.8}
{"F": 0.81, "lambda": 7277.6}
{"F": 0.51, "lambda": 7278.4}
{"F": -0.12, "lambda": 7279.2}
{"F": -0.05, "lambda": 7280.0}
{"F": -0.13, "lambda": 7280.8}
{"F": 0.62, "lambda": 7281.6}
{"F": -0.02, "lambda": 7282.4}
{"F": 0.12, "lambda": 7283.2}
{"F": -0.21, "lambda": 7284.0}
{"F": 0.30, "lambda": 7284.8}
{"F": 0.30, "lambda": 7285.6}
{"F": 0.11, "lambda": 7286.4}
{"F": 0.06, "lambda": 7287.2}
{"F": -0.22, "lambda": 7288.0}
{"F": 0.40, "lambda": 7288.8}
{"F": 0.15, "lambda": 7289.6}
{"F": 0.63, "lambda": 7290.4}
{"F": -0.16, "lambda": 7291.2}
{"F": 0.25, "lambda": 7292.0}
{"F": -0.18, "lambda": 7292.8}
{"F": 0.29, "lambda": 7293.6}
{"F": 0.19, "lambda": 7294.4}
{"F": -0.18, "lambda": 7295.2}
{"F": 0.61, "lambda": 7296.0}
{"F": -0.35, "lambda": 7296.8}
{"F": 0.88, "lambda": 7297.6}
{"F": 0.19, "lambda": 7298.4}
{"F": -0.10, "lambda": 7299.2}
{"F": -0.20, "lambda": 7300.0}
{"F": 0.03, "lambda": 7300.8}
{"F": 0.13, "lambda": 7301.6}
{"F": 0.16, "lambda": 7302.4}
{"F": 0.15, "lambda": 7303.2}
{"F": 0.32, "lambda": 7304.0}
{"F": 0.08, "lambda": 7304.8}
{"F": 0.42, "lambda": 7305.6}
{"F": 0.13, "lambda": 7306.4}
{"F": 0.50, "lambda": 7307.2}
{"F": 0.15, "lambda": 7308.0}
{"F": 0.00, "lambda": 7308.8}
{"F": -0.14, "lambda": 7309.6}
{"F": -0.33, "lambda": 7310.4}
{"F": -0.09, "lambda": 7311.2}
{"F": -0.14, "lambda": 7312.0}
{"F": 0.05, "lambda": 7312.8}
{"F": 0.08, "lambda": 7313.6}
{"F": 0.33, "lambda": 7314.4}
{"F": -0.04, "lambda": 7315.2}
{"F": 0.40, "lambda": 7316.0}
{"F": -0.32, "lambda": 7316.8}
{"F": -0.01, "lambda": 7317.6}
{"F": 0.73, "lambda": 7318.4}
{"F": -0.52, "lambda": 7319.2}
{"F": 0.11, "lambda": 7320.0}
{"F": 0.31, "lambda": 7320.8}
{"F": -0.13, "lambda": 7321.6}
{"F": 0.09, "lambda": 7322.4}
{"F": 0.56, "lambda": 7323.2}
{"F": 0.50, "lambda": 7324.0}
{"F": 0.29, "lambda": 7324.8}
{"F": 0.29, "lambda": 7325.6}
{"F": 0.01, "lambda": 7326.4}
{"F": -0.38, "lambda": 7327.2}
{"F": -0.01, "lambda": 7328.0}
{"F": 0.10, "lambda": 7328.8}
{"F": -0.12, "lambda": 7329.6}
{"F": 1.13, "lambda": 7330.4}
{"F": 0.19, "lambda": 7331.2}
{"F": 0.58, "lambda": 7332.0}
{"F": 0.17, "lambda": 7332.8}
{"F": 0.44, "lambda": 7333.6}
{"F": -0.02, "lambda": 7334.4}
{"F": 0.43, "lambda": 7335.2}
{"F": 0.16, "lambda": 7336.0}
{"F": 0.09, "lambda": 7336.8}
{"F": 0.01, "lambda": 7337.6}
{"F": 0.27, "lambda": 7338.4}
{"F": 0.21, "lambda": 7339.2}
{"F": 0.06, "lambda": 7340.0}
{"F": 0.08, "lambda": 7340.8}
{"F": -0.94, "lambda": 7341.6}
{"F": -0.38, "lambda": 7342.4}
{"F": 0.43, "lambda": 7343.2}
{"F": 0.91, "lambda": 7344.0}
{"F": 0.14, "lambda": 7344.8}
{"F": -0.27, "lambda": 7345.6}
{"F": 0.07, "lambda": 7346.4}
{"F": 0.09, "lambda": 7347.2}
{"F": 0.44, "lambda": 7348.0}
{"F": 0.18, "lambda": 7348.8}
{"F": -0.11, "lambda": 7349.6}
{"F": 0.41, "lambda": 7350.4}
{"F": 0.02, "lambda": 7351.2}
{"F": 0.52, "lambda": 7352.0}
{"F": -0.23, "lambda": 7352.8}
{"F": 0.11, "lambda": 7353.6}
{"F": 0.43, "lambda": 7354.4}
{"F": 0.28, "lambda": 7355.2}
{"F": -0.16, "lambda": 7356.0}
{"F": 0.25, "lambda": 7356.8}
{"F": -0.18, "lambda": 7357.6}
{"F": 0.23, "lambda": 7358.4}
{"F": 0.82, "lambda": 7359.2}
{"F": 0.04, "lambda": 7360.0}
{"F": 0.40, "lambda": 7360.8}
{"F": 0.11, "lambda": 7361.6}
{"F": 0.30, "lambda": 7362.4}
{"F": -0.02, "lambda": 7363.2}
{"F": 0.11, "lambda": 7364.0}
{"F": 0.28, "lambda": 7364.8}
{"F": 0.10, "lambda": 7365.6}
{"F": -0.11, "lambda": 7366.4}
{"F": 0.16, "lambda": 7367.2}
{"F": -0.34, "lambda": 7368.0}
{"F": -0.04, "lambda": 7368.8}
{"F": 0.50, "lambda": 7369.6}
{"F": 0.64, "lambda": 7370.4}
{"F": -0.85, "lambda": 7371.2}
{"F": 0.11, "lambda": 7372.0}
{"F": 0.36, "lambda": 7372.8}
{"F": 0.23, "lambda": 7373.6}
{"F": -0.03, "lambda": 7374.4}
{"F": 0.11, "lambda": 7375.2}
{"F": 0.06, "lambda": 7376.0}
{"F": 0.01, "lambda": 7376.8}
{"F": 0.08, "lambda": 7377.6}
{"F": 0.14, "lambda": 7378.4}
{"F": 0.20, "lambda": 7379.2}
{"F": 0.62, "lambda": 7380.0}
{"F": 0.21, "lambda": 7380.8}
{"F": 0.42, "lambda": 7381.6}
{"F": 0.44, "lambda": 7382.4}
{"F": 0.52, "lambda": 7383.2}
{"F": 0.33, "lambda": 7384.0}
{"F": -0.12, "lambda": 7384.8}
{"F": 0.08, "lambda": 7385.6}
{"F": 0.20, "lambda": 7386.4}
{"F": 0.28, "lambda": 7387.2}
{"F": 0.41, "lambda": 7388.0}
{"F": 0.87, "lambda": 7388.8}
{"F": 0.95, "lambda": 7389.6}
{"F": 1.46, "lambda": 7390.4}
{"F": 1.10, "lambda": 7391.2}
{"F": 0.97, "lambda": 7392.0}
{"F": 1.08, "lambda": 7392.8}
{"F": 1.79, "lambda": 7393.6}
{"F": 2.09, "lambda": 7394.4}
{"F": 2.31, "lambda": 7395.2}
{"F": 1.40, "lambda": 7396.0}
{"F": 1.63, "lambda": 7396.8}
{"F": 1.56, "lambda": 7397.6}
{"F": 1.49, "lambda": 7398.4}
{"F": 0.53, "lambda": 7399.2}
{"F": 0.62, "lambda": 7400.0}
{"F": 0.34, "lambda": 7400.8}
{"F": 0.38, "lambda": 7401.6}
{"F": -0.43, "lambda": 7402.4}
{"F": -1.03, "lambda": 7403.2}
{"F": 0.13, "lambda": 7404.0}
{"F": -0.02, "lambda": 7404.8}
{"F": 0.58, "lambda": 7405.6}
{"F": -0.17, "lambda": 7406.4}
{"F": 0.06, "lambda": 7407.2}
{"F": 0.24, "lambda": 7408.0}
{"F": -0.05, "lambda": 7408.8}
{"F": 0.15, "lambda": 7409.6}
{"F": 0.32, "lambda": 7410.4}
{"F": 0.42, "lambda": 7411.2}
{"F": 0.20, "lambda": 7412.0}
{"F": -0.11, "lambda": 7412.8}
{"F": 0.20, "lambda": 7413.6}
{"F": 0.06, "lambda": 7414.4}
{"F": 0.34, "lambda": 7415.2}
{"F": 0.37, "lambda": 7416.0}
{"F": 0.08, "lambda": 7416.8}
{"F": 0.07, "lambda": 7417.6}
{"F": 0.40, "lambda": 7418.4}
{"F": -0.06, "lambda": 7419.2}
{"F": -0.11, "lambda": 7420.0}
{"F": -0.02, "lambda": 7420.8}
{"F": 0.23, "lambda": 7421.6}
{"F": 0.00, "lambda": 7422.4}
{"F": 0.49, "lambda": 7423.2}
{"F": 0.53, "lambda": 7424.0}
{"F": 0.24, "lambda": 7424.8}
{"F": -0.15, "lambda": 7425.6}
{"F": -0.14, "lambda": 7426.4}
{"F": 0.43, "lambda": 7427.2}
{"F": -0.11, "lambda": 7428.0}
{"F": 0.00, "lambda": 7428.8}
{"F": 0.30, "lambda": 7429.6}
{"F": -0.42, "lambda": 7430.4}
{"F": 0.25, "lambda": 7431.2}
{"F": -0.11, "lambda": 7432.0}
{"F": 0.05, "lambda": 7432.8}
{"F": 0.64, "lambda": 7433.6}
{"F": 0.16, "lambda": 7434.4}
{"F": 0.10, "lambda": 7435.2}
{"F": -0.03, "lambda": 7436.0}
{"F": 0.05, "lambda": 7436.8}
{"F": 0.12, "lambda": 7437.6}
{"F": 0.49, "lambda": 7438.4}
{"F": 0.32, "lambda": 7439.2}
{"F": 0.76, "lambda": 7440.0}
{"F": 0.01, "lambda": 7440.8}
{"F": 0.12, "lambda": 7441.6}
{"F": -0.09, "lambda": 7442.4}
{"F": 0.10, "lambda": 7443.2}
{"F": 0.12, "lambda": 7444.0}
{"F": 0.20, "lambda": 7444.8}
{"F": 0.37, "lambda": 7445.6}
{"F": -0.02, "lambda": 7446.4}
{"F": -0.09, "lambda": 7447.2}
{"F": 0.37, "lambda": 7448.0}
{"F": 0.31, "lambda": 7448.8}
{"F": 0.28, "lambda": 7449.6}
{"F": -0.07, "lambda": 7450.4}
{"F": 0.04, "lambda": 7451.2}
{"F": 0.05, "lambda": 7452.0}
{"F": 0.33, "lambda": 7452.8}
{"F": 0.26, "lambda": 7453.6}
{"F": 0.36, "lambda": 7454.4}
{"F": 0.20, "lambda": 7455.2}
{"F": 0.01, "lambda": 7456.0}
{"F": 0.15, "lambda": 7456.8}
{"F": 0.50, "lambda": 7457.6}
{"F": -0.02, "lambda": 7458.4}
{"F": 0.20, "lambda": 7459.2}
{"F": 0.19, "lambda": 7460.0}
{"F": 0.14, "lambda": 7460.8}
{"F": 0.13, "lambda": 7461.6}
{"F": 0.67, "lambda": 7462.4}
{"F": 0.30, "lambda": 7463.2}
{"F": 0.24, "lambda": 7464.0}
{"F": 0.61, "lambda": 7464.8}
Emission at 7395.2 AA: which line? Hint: [O II] 3727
